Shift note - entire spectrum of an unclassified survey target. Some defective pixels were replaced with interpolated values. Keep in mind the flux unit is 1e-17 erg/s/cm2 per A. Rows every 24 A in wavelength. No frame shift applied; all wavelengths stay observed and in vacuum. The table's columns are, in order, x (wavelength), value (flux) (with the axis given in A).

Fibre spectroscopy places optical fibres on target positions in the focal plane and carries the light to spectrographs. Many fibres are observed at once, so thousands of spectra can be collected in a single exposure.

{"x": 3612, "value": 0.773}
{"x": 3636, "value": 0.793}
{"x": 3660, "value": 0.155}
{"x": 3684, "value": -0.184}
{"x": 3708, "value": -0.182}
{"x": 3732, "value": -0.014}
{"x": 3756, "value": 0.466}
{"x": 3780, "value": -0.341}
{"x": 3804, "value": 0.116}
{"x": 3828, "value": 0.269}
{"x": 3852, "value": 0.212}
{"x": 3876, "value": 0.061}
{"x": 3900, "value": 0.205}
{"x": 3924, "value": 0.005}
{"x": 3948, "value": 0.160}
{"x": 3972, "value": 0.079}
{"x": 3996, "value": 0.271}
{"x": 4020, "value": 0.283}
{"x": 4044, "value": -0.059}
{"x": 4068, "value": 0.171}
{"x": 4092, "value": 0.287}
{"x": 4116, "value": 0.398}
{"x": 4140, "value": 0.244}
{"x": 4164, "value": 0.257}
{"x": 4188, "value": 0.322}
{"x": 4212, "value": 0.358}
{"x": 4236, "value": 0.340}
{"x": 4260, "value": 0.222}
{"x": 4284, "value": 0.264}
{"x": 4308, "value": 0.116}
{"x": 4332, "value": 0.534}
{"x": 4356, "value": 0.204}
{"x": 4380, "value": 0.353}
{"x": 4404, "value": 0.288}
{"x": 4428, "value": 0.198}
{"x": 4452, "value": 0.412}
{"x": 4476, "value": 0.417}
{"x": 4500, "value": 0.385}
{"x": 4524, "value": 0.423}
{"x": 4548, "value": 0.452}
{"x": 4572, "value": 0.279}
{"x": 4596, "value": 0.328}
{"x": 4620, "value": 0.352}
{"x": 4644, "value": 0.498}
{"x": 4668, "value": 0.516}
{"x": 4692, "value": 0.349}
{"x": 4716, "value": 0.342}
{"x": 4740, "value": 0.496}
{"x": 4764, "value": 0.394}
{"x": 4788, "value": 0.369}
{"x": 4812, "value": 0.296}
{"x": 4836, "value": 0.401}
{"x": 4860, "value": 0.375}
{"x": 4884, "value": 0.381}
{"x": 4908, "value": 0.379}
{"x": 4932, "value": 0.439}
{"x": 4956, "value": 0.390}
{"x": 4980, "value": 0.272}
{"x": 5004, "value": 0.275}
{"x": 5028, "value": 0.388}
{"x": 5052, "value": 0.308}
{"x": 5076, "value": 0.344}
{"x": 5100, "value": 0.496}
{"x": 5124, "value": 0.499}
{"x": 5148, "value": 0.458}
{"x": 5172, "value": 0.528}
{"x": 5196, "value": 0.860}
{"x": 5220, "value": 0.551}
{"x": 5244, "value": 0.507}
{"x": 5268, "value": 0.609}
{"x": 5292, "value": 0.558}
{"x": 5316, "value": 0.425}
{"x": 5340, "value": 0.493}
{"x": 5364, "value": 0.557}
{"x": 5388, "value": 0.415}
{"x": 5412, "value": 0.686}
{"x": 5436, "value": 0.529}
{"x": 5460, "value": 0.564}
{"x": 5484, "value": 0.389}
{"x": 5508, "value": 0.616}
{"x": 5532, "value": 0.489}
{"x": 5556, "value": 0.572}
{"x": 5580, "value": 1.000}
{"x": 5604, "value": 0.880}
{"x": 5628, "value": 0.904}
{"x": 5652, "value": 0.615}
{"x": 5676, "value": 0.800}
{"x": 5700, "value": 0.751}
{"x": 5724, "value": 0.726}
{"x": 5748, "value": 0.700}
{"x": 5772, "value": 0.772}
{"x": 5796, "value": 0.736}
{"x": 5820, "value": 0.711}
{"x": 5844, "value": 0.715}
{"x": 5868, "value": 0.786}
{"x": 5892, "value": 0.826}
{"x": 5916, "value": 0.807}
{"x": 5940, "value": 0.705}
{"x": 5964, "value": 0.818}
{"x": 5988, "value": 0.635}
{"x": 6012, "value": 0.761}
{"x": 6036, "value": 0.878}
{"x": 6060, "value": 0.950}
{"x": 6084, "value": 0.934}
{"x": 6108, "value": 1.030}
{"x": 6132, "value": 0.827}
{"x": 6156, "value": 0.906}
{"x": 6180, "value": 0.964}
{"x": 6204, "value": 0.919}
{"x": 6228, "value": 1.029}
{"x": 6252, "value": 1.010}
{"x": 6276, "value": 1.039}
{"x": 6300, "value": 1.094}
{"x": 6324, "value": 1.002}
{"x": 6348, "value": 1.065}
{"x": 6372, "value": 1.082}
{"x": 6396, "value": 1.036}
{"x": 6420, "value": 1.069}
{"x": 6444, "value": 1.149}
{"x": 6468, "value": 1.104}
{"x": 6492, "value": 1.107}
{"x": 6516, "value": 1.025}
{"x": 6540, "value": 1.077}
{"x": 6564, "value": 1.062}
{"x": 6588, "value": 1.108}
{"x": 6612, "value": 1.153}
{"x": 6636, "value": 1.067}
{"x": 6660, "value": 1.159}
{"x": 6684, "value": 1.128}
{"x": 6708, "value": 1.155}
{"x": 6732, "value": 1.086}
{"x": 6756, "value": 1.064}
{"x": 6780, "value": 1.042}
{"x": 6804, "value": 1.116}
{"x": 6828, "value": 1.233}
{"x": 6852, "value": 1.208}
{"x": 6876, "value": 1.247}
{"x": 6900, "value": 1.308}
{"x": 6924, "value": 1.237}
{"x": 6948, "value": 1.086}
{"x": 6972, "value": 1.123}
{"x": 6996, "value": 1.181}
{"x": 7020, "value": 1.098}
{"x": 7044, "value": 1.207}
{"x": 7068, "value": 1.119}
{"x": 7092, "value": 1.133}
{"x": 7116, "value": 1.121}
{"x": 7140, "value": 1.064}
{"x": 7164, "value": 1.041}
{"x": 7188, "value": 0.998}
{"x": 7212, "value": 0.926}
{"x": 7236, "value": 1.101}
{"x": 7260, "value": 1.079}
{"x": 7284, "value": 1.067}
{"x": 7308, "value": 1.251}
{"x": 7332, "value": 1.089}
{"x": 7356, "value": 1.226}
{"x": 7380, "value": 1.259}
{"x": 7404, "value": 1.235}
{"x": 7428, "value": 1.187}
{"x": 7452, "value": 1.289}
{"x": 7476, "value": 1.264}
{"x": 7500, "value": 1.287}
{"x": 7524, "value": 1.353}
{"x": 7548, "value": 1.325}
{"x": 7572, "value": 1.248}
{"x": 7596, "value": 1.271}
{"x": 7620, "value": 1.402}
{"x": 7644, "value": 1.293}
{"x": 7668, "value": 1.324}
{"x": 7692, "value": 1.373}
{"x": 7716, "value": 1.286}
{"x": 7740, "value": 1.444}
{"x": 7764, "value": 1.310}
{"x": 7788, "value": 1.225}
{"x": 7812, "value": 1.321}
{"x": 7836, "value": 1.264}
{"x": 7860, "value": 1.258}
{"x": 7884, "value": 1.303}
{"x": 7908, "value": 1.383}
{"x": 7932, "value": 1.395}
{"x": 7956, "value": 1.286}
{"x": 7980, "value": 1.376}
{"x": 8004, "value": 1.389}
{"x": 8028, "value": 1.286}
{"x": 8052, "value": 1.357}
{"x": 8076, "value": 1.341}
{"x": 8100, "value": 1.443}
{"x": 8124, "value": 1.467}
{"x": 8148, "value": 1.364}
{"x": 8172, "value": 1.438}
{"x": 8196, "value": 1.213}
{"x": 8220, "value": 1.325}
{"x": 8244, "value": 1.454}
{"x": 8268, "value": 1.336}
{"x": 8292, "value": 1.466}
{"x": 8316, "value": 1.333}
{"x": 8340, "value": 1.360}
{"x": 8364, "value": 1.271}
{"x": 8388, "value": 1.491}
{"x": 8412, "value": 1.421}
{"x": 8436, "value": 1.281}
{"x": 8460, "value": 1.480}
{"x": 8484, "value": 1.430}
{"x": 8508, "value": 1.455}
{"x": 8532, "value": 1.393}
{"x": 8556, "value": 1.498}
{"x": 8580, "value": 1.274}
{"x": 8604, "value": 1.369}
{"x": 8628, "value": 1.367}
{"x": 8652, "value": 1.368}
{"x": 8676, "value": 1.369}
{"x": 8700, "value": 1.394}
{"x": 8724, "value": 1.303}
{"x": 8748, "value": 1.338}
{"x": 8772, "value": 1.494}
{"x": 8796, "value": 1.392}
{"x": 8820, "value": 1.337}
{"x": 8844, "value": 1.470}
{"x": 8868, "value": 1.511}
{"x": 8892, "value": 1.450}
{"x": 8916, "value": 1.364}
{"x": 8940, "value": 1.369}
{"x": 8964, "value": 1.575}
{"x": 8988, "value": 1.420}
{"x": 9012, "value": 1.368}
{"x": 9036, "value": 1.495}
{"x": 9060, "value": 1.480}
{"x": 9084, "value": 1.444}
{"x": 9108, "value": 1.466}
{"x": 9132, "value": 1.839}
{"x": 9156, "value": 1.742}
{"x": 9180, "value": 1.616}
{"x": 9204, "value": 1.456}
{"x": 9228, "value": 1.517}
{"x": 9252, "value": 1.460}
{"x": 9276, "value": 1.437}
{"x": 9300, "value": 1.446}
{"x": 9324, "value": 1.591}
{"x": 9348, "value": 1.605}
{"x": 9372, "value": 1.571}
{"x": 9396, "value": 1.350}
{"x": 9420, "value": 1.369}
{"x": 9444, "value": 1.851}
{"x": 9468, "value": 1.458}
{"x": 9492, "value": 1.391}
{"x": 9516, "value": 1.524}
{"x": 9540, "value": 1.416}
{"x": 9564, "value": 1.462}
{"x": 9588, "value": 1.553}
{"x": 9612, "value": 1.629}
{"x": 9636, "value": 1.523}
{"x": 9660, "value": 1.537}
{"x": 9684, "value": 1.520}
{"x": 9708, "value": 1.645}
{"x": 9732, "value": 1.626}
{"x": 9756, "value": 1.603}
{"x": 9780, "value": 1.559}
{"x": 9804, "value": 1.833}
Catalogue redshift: 0.39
